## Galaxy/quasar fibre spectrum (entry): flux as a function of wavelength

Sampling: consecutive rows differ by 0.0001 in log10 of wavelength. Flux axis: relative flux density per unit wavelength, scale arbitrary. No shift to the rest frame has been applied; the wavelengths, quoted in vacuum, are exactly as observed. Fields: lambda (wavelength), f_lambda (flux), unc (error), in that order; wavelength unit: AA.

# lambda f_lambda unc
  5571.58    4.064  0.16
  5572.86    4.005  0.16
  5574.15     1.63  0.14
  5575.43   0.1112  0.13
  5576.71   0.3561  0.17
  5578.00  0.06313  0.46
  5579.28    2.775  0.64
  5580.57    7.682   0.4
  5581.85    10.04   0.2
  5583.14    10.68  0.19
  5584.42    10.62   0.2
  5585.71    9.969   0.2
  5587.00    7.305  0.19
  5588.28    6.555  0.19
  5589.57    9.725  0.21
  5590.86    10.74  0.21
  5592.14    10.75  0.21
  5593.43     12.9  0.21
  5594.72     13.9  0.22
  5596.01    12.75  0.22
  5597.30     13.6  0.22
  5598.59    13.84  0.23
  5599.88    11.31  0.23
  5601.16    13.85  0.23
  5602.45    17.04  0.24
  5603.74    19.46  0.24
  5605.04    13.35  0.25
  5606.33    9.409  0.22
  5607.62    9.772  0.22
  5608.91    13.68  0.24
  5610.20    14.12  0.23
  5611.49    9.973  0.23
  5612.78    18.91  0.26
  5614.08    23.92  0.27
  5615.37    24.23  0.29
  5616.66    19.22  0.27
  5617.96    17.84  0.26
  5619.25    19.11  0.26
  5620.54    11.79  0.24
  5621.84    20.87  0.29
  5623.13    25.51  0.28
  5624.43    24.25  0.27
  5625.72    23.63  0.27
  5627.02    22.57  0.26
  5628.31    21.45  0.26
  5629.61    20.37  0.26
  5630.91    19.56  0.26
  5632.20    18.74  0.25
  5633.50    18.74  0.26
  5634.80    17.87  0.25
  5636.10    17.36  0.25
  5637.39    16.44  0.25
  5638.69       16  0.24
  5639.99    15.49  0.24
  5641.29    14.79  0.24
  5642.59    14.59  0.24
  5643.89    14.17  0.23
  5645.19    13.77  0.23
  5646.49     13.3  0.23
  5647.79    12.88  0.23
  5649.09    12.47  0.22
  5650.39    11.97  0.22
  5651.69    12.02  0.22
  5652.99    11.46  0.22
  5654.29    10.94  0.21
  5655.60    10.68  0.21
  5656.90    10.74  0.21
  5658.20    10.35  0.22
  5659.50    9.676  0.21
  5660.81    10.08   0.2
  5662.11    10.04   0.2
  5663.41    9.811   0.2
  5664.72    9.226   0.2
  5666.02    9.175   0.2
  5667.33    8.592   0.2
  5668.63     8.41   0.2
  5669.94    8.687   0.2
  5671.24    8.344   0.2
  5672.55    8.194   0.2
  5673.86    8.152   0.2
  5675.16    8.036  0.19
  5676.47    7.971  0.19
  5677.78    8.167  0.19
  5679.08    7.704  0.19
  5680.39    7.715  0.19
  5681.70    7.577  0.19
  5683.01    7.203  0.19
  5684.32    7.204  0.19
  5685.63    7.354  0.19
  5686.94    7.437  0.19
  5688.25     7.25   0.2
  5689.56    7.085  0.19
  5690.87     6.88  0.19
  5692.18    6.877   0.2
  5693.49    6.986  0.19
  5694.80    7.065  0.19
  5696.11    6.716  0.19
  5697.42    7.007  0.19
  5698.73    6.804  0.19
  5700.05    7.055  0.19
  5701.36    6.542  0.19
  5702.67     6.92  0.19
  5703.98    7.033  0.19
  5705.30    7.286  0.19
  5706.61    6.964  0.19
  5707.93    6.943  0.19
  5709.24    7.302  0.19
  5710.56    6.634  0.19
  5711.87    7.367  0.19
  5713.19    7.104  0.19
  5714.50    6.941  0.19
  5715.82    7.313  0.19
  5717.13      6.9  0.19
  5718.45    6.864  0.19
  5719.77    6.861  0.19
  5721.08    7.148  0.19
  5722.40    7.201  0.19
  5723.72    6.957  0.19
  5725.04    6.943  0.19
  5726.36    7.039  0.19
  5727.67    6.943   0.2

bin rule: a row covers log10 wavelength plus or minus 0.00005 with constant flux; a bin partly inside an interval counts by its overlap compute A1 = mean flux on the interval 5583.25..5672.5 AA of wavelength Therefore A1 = 14.1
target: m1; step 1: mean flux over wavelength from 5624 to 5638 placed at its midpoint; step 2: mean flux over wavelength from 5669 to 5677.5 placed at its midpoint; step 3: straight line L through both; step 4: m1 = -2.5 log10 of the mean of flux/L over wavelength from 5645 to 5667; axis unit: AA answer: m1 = 0.18 mag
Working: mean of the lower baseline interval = 20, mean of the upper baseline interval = 8.23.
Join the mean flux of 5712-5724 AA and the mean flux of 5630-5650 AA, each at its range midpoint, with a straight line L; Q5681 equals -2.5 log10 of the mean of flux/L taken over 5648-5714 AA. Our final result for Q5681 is 0.313 mag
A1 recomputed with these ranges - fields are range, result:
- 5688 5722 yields 6.99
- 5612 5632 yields 20.8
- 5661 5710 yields 7.69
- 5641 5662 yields 12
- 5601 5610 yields 13.8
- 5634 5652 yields 14.6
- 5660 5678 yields 8.8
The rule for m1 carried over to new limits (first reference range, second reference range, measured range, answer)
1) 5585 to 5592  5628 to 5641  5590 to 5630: -0.234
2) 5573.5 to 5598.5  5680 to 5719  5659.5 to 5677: -0.200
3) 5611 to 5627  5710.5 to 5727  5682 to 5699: 0.450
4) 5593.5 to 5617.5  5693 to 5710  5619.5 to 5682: -0.157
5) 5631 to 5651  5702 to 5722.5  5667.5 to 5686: 0.373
